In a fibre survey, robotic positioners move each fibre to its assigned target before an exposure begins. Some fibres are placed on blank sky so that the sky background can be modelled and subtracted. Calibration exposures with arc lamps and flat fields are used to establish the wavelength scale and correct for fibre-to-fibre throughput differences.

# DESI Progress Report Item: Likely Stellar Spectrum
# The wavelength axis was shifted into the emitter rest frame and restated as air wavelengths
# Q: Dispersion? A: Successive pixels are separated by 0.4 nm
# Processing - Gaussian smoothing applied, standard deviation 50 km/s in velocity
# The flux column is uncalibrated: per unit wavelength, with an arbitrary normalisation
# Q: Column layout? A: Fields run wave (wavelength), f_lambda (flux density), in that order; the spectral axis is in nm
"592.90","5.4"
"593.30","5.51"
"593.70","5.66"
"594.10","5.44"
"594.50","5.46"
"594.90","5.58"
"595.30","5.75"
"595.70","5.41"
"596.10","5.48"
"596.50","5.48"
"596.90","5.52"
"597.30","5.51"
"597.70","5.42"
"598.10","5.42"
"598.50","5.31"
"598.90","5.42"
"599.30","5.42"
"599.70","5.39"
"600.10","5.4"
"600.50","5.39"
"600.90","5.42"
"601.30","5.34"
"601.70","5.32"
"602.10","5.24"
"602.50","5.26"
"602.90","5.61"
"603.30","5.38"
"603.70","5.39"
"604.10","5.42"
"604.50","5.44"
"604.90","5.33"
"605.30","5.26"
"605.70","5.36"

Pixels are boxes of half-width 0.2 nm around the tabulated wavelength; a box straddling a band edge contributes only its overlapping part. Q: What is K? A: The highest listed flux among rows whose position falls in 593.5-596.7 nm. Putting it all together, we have 5.75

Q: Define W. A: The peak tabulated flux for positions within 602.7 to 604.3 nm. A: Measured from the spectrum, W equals 5.61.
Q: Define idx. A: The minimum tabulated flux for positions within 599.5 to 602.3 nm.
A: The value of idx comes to 5.24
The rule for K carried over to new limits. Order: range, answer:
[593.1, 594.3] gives 5.66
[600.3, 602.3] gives 5.42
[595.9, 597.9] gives 5.52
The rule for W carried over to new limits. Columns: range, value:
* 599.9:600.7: 5.4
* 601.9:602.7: 5.26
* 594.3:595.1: 5.58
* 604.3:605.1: 5.44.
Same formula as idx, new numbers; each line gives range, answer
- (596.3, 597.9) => 5.42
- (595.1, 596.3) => 5.41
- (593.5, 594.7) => 5.44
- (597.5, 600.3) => 5.31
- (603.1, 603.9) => 5.38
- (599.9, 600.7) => 5.39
